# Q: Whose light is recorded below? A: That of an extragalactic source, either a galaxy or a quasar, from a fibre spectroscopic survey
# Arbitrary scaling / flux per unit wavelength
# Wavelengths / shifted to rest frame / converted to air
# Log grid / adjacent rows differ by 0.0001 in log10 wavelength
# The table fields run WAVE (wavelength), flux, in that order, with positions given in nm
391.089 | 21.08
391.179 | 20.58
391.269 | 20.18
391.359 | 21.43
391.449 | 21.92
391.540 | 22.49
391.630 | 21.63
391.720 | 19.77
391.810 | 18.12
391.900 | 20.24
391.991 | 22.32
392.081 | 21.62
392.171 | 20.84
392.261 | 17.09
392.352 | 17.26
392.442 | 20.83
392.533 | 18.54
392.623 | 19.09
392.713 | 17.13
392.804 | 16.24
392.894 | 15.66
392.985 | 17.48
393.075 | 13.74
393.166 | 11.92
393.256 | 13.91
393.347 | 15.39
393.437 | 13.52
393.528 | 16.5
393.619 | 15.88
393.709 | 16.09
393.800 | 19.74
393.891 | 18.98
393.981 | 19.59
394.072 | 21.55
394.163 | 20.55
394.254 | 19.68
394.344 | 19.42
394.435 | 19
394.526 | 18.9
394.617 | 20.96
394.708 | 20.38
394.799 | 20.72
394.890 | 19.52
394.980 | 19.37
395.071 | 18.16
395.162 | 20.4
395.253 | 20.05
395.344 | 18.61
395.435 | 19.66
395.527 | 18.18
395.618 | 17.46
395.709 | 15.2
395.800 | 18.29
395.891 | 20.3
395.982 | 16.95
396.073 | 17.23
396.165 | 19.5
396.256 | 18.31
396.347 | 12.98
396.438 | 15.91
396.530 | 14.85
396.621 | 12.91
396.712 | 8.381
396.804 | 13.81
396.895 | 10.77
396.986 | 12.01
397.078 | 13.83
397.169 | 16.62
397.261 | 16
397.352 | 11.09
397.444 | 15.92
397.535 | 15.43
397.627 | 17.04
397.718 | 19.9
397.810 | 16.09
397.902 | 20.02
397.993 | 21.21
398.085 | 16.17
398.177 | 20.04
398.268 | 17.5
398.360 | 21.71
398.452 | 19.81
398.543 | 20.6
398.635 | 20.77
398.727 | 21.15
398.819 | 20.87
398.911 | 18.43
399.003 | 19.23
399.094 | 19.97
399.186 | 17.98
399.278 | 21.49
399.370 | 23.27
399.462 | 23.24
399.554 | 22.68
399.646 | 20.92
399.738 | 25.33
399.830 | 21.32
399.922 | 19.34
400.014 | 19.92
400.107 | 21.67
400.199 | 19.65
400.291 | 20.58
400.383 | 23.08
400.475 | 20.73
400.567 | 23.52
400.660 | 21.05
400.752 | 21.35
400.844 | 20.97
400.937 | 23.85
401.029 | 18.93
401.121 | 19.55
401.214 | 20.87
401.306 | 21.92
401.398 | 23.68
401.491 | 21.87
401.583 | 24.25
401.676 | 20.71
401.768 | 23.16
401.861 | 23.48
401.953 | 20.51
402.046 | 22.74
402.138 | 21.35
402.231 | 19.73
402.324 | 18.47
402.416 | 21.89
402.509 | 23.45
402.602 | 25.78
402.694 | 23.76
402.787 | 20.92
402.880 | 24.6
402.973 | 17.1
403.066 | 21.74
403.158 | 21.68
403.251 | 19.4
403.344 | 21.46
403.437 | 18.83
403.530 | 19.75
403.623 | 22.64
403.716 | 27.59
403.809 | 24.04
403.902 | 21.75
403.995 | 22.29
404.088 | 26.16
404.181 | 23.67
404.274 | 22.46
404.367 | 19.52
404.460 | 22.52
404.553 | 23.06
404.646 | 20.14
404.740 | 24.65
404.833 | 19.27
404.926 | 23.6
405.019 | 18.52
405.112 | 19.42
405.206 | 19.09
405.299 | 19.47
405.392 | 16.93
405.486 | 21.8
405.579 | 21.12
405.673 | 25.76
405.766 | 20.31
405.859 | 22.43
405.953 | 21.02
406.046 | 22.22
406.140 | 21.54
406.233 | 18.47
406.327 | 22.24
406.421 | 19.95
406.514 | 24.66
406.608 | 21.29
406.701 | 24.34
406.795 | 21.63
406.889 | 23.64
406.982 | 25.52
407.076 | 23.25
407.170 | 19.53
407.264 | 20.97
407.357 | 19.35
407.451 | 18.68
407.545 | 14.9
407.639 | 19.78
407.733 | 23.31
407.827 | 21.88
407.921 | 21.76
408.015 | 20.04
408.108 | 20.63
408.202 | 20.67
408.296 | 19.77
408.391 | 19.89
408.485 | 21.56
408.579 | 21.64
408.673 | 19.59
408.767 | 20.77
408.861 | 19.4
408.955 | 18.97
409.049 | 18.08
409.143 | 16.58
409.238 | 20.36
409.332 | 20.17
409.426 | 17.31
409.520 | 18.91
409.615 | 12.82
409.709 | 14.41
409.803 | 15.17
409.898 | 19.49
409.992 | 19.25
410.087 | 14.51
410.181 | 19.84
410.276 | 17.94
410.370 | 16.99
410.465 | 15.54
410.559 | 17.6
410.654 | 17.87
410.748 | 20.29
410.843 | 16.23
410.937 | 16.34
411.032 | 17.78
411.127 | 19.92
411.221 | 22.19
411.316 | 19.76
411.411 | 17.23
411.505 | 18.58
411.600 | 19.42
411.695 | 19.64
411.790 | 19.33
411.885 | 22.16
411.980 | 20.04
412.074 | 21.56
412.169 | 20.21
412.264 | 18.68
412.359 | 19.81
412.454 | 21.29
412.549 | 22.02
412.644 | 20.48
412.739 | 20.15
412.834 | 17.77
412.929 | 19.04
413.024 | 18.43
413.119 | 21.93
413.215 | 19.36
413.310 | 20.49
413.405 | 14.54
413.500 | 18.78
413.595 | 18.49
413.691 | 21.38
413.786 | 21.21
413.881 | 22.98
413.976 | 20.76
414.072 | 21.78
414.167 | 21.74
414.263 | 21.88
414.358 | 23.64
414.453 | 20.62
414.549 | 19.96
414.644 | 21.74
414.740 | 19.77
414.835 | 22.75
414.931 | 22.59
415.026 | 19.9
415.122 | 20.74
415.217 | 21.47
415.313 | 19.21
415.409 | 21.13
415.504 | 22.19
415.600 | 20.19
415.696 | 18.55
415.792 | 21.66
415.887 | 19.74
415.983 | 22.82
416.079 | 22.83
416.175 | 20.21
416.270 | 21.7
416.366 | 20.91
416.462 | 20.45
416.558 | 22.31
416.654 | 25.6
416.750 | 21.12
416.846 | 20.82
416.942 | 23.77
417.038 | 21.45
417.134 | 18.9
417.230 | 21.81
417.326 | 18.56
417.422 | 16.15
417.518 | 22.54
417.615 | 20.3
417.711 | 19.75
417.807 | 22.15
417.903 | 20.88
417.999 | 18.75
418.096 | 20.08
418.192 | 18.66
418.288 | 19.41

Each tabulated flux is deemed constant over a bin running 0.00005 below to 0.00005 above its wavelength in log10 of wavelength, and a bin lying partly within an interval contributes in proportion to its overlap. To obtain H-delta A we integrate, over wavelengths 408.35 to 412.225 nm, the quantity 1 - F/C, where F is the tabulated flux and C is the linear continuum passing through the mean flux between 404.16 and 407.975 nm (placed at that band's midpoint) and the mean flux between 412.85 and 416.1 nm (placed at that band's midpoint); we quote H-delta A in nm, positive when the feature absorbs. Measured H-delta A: 0.43 nm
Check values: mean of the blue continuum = 21.3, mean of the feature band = 18.7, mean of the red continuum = 20.7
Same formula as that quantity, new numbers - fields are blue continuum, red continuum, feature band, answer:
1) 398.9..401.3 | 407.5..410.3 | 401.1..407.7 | -0.50 nm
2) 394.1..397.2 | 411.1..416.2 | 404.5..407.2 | -0.35 nm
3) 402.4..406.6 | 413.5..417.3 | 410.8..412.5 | 0.16 nm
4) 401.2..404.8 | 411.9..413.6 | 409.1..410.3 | 0.18 nm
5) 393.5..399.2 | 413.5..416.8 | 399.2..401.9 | -0.46 nm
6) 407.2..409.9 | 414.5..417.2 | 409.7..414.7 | 0.20 nm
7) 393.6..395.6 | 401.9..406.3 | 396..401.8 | 0.38 nm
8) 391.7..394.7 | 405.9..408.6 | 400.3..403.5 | -0.26 nm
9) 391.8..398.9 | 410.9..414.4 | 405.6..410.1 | -0.20 nm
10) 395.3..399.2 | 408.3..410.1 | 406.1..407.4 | -0.26 nm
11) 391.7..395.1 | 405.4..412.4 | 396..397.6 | 0.35 nm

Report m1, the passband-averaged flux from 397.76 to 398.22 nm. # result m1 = 18.7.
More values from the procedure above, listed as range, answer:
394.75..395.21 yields 19.7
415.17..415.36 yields 20.3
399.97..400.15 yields 20.7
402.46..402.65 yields 24.6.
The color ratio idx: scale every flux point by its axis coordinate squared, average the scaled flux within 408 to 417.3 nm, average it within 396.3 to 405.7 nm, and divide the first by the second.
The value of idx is 1.0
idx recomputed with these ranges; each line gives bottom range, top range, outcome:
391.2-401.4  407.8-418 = 1.15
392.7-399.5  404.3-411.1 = 1.19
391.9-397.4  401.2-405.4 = 1.32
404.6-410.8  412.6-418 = 1.08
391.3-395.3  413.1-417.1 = 1.25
